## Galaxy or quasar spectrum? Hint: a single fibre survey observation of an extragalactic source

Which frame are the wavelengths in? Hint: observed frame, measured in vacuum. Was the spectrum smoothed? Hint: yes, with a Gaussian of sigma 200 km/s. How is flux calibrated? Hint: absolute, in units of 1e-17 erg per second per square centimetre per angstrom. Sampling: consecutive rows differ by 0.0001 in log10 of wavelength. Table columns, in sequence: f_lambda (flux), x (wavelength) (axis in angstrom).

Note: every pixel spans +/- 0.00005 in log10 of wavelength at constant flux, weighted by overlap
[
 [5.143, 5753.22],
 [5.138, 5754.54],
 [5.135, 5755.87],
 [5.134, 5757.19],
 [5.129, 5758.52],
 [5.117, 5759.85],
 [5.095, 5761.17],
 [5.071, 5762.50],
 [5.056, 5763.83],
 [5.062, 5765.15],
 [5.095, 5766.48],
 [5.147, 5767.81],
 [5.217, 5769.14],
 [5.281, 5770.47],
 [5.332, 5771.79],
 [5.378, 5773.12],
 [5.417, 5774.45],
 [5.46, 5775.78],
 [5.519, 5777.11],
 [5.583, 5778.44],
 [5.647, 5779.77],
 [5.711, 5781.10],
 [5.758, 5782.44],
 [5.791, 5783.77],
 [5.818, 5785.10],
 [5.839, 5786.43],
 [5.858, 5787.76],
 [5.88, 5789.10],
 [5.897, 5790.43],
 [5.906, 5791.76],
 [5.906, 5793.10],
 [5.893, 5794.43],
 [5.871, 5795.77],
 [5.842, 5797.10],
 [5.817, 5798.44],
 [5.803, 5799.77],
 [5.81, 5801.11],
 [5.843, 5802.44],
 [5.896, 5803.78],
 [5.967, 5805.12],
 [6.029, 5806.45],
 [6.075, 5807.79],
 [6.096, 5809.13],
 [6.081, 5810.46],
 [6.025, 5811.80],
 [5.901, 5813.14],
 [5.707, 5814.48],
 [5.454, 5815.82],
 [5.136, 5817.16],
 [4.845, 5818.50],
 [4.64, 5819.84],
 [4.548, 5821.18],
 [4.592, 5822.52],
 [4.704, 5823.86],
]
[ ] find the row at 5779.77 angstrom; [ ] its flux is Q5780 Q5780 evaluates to 5.647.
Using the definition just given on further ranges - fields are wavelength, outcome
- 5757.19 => 5.134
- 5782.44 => 5.758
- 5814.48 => 5.707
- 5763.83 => 5.056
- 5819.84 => 4.64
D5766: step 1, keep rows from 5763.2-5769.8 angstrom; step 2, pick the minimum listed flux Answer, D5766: 5.056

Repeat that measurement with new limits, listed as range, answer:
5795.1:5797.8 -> 5.842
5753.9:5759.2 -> 5.129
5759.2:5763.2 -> 5.071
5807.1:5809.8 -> 6.075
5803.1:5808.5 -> 5.896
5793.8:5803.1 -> 5.803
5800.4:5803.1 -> 5.81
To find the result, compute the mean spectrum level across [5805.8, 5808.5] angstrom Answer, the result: 6.04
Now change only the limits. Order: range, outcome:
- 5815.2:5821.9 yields 4.92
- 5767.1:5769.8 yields 5.17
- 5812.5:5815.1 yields 5.8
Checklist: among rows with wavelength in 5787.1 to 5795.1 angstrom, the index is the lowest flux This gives 5.858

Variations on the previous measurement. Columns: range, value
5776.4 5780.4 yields 5.519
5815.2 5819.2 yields 4.845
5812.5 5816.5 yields 5.454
